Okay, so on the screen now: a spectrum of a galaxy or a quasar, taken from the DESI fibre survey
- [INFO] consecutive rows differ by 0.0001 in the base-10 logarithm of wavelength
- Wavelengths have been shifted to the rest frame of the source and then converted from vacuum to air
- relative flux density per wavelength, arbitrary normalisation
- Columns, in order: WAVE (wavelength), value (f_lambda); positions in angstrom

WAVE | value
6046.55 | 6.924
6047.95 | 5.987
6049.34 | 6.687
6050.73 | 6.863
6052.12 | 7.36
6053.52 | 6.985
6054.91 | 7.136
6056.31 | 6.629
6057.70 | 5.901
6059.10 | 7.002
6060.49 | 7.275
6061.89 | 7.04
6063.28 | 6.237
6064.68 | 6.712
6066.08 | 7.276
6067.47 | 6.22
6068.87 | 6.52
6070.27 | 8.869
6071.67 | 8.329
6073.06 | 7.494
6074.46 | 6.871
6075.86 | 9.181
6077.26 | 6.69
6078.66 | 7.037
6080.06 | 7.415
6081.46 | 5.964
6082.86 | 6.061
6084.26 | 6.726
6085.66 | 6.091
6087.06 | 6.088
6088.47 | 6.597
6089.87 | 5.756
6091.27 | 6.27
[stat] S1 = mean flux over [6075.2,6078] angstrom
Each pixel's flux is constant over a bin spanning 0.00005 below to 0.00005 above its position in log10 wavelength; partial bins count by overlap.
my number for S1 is 7.9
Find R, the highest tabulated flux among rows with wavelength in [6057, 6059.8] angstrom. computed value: 7.002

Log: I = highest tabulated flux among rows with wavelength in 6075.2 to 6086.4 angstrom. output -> 9.181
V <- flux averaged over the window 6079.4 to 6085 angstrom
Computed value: 6.53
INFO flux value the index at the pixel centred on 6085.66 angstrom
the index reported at 6.091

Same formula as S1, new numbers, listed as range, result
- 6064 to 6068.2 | 6.74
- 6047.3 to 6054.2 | 6.78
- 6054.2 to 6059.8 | 6.67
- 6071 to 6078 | 7.71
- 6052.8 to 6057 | 6.91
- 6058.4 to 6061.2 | 7.13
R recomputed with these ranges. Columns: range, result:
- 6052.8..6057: 7.136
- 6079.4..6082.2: 7.415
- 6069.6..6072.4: 8.869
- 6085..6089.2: 6.597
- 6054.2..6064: 7.275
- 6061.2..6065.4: 7.04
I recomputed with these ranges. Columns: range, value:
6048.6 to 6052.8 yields 7.36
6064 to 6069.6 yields 7.276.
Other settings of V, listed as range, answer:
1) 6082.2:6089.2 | 6.31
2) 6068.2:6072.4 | 7.92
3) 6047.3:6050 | 6.34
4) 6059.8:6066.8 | 6.91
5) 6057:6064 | 6.69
